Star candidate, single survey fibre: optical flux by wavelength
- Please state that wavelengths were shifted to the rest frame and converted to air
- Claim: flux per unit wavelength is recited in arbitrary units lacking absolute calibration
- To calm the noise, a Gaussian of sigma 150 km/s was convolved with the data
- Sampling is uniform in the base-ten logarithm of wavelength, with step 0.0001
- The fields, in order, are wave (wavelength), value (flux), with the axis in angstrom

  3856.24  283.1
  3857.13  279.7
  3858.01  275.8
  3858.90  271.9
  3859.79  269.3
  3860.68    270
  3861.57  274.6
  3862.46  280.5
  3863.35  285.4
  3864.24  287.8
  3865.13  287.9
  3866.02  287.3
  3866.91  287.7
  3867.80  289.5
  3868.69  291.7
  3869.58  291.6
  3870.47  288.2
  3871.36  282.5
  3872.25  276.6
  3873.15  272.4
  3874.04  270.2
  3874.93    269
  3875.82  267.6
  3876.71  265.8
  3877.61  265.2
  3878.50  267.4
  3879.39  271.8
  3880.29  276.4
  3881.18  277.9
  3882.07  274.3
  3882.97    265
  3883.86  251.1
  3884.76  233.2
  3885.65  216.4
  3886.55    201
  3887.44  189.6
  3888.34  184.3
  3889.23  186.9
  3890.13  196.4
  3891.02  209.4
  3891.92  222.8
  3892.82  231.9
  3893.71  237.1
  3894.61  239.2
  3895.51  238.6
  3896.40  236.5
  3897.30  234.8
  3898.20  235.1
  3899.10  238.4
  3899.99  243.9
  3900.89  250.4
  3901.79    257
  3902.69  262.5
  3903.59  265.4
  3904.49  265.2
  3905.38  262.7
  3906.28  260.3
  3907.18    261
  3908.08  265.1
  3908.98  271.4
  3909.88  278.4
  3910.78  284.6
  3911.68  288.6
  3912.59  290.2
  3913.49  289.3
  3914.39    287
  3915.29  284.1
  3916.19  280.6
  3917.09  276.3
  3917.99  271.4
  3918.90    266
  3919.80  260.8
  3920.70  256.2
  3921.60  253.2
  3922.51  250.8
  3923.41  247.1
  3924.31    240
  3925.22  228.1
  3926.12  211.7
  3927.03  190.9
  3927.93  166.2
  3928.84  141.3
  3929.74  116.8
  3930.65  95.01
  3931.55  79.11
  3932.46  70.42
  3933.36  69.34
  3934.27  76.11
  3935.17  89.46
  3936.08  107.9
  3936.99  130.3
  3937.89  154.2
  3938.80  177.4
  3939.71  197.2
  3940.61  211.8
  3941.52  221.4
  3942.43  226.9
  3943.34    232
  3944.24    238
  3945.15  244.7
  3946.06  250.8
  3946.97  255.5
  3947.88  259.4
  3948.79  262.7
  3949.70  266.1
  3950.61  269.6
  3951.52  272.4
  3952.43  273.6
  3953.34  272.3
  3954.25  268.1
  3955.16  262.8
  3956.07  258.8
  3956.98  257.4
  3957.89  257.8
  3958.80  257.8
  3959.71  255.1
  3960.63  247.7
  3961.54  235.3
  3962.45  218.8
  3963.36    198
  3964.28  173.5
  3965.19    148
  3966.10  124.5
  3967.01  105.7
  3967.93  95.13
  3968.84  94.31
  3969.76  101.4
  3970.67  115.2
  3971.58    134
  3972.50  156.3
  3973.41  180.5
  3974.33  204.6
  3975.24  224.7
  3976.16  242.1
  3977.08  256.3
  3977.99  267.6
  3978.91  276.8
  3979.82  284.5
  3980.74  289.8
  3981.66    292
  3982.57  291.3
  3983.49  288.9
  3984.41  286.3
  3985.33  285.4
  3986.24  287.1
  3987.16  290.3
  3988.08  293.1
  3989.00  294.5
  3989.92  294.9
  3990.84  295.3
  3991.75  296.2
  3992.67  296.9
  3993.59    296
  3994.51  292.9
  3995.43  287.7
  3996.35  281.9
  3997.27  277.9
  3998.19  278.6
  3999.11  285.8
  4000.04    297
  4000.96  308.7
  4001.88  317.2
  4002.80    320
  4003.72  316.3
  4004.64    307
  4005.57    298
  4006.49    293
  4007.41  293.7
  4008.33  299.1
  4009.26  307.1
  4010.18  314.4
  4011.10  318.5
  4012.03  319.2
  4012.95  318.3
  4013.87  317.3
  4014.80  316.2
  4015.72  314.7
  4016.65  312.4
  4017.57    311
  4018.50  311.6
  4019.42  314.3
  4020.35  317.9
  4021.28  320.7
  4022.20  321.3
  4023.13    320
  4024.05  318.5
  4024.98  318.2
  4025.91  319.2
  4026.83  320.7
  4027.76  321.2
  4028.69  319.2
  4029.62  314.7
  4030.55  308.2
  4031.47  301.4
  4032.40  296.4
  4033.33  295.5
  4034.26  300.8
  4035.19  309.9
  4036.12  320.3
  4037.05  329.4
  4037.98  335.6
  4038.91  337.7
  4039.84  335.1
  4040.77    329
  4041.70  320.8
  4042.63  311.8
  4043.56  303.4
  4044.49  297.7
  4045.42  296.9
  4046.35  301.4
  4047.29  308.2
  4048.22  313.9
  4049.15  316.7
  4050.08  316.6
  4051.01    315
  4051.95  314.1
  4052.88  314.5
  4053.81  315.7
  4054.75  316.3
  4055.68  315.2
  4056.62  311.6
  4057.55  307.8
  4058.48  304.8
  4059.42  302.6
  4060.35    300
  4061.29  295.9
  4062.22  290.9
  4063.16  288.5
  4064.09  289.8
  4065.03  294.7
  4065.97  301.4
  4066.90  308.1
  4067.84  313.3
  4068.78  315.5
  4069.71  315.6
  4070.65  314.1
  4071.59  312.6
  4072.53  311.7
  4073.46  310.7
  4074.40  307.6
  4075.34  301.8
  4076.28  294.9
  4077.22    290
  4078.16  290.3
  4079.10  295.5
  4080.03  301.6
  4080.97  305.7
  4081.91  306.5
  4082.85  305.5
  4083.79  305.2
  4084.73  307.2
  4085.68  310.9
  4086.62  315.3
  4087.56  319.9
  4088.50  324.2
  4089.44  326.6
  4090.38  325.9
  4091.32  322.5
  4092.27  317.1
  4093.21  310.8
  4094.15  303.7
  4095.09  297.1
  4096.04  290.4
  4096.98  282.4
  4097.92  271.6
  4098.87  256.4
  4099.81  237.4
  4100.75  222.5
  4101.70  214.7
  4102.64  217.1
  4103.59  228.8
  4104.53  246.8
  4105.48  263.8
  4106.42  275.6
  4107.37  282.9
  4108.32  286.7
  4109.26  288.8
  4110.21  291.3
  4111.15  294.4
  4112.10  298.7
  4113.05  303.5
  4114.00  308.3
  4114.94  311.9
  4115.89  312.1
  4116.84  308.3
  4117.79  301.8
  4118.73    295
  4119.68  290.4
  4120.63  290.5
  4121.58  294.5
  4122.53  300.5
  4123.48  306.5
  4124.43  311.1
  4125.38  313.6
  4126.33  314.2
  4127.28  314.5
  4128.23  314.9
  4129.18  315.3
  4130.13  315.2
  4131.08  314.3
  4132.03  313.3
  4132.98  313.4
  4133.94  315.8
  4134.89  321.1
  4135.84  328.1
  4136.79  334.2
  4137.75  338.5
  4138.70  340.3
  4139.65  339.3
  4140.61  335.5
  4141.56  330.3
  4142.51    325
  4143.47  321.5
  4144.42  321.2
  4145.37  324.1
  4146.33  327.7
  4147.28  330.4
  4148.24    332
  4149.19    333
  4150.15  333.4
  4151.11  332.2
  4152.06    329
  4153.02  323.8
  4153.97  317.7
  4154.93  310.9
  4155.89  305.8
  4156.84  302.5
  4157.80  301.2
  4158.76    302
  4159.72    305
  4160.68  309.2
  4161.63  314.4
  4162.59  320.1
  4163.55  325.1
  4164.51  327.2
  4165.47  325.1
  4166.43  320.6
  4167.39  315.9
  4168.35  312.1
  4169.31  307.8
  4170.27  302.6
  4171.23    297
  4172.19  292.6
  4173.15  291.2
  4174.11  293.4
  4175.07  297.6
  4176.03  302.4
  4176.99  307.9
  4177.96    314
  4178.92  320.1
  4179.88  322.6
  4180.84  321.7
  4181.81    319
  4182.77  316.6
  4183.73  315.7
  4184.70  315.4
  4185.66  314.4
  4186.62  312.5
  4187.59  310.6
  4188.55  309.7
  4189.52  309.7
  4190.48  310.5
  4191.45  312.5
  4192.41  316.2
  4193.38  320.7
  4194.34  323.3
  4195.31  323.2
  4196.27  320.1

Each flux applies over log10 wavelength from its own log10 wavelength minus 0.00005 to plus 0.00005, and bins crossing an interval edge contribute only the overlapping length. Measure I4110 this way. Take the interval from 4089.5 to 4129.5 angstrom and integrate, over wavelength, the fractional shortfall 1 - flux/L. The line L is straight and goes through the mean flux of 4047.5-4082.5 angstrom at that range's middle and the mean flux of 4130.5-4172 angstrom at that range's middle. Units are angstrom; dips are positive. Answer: 3.1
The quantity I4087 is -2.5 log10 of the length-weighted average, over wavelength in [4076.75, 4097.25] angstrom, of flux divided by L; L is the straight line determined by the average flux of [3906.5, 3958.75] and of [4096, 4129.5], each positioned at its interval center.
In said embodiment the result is -0.12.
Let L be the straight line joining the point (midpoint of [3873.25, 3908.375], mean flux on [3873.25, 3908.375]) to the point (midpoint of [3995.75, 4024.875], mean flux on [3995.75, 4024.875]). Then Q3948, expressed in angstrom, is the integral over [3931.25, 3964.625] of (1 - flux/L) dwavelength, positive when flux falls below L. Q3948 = 7.8 angstrom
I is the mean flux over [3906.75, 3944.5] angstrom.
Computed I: 210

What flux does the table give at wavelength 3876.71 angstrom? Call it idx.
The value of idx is 265.8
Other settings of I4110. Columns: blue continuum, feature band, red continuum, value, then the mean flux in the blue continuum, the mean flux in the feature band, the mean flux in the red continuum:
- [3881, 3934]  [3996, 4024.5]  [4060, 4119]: -4.5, 230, 308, 294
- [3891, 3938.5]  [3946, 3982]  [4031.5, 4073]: 4.4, 221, 221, 310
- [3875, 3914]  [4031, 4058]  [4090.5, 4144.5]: -3.0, 249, 313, 299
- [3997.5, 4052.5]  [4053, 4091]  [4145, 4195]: 0.7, 312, 307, 315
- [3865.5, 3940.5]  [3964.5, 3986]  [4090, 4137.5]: 4.0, 232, 207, 294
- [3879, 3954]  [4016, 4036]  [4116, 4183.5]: -3.3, 227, 313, 315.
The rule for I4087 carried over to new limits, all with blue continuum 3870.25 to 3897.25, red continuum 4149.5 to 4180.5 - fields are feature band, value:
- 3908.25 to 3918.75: -0.12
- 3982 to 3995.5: -0.09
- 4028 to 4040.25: -0.13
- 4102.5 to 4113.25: 0.09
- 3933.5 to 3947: 0.38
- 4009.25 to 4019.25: -0.14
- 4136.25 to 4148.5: -0.08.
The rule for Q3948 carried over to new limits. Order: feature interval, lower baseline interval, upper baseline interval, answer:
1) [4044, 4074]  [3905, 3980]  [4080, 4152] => -3.6 angstrom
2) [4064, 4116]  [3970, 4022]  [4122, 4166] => 2.2 angstrom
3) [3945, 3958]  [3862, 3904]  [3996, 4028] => 1.0 angstrom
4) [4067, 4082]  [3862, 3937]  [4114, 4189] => -0.7 angstrom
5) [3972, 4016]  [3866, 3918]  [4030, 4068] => 0.8 angstrom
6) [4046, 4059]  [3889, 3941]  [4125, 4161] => -1.5 angstrom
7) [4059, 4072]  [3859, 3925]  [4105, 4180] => -0.3 angstrom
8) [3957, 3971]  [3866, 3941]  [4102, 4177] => 4.1 angstrom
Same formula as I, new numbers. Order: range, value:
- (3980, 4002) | 291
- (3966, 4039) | 281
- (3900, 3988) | 224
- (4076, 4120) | 291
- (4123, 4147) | 322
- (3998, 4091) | 310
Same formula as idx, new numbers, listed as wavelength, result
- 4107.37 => 282.9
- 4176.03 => 302.4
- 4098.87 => 256.4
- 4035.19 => 309.9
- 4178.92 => 320.1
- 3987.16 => 290.3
